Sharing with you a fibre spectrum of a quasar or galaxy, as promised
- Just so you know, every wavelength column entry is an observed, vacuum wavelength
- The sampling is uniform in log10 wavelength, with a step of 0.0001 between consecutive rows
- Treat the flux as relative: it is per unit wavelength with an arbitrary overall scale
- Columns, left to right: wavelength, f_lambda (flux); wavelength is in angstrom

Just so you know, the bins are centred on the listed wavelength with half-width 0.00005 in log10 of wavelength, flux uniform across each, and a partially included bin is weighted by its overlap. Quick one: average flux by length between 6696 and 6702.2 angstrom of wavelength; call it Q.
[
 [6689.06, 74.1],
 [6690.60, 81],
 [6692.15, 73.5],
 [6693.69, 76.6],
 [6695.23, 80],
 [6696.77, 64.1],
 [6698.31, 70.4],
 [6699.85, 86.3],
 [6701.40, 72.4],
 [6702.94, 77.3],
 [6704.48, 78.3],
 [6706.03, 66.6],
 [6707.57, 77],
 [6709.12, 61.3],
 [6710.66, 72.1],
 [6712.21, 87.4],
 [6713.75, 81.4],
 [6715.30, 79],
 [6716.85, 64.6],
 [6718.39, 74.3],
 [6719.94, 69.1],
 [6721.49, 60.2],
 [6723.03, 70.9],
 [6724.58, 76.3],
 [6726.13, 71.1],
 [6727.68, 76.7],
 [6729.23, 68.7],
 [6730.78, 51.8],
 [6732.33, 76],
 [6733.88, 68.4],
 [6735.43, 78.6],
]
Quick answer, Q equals 73.3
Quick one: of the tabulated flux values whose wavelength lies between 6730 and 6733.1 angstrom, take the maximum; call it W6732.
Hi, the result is 76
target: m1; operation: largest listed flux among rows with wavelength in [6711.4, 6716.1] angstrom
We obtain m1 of 87.4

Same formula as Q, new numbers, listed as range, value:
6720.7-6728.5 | 71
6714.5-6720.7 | 71.7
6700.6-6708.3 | 74.3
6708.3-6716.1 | 76.1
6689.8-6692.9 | 77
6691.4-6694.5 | 75.2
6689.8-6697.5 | 75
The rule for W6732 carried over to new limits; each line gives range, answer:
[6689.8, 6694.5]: 81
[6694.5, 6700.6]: 86.3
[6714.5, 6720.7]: 79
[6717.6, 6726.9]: 76.3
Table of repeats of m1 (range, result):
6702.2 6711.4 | 78.3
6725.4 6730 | 76.7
